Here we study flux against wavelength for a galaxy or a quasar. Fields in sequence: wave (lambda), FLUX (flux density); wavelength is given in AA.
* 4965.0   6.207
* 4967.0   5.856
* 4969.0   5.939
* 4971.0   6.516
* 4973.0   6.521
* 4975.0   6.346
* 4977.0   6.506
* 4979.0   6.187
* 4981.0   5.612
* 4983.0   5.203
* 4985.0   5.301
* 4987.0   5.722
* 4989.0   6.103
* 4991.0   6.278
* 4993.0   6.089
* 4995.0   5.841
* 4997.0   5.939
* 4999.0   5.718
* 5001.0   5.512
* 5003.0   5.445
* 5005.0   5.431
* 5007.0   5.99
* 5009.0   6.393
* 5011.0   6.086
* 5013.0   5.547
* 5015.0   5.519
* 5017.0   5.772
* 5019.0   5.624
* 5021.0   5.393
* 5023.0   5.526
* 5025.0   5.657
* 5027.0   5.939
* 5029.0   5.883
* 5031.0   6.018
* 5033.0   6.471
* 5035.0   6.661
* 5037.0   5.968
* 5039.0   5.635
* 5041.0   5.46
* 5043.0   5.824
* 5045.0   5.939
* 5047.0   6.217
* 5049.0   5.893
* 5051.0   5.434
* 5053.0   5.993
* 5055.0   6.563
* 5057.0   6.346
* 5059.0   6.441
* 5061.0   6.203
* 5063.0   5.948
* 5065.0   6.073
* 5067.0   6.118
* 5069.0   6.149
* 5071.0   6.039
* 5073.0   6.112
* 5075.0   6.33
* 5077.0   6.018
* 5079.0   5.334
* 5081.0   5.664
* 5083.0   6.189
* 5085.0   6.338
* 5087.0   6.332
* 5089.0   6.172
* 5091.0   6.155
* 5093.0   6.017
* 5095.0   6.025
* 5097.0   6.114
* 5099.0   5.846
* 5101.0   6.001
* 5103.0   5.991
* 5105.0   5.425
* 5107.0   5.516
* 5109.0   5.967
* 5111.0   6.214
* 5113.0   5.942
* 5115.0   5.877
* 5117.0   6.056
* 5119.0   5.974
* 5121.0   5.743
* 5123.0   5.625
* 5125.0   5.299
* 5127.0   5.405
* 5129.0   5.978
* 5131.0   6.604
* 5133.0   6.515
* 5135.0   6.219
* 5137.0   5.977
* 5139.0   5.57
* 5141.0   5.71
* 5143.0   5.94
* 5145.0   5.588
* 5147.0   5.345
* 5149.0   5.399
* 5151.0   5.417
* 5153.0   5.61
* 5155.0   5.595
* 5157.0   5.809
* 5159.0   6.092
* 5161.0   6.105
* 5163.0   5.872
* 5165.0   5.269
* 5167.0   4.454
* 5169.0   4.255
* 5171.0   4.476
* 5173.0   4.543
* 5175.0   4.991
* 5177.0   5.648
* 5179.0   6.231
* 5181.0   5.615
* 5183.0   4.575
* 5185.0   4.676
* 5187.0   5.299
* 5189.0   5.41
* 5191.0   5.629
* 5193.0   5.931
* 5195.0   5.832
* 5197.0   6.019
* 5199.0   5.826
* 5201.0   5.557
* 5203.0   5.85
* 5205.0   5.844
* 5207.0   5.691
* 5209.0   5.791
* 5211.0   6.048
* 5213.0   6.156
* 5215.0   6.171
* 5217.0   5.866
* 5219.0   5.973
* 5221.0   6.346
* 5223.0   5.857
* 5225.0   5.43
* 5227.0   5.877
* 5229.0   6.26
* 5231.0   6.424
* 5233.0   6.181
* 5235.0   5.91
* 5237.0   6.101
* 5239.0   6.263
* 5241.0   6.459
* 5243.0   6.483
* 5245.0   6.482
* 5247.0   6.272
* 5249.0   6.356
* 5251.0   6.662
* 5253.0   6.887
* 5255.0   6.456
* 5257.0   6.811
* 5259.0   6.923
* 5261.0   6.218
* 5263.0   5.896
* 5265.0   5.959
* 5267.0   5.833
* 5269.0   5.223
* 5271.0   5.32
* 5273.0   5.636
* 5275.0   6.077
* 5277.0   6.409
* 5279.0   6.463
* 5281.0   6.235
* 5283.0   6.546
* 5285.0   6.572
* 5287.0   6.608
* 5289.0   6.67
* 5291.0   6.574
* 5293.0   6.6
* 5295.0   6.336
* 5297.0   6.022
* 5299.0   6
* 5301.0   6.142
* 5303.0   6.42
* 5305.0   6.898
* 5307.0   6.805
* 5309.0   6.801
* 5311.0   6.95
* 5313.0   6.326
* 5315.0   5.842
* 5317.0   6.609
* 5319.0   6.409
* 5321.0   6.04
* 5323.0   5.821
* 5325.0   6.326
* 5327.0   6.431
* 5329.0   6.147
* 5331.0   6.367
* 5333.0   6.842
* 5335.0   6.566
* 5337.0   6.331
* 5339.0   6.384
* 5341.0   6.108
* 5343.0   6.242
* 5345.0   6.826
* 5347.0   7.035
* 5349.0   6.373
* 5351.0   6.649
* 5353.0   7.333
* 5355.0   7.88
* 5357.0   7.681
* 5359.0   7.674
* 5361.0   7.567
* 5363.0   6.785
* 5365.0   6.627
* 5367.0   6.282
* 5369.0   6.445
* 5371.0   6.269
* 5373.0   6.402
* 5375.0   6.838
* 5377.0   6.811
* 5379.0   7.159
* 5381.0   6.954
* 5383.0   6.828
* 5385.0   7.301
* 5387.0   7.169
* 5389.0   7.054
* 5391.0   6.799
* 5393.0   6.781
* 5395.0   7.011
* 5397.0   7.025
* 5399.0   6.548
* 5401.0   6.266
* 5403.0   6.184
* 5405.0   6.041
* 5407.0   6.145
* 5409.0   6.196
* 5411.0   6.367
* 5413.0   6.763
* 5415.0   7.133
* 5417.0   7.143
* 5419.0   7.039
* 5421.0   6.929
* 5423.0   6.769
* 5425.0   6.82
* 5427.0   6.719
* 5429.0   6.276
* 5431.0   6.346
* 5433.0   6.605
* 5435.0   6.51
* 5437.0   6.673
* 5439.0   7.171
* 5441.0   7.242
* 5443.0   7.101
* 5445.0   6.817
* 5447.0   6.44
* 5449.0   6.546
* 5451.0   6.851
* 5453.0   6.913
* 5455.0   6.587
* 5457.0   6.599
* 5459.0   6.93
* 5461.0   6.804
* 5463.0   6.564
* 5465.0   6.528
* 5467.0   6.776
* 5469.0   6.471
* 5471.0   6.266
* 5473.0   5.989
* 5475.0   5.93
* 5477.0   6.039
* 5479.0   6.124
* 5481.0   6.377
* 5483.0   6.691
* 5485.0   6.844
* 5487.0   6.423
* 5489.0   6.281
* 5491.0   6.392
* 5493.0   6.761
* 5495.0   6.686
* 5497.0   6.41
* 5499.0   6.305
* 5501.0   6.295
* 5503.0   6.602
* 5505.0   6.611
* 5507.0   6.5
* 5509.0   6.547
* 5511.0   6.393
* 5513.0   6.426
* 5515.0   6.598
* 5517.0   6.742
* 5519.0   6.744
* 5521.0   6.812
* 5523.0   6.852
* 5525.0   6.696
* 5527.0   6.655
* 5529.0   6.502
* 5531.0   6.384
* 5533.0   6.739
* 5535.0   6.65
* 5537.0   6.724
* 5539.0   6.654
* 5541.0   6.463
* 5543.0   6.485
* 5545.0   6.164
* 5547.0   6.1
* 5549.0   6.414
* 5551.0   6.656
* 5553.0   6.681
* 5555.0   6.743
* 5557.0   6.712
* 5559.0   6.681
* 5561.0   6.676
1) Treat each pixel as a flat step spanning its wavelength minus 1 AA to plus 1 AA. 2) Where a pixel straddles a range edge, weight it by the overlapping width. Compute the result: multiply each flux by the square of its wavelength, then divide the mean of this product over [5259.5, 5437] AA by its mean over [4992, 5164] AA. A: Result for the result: 1.23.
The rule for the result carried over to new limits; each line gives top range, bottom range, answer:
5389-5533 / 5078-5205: 1.31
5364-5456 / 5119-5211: 1.32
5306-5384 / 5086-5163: 1.23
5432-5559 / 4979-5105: 1.32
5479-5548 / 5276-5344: 1.10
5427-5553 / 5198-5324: 1.15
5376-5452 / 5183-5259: 1.20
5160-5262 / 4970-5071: 1.06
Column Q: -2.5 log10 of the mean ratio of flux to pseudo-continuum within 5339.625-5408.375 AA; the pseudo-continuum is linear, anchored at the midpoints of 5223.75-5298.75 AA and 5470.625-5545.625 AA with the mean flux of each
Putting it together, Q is -0.07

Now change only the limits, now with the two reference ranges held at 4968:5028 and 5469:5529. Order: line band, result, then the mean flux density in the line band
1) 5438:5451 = -0.077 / 6.88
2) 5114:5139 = 0.017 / 5.92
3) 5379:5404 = -0.081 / 6.84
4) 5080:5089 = -0.031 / 6.14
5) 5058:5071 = -0.037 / 6.15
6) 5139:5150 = 0.083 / 5.59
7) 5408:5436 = -0.050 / 6.69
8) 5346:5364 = -0.148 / 7.22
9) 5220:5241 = 0.011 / 6.08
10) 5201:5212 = 0.054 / 5.82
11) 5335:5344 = -0.003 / 6.3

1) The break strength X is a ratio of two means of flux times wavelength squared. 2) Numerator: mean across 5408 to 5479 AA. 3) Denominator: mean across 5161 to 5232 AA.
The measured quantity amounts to 1.3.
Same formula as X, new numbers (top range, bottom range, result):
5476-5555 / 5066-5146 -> 1.28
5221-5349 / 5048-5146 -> 1.14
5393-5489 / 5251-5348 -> 1.10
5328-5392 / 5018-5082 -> 1.29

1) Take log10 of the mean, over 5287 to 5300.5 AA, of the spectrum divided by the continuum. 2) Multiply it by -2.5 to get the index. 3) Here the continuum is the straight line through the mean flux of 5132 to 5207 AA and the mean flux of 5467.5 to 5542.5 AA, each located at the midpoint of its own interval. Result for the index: -0.09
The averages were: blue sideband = 5.53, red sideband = 6.5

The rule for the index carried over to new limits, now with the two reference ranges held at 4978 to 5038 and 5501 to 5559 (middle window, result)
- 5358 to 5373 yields -0.073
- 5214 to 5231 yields 0.024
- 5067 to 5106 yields -0.014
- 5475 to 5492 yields 0.024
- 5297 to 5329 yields -0.018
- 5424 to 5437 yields -0.020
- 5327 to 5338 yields -0.026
